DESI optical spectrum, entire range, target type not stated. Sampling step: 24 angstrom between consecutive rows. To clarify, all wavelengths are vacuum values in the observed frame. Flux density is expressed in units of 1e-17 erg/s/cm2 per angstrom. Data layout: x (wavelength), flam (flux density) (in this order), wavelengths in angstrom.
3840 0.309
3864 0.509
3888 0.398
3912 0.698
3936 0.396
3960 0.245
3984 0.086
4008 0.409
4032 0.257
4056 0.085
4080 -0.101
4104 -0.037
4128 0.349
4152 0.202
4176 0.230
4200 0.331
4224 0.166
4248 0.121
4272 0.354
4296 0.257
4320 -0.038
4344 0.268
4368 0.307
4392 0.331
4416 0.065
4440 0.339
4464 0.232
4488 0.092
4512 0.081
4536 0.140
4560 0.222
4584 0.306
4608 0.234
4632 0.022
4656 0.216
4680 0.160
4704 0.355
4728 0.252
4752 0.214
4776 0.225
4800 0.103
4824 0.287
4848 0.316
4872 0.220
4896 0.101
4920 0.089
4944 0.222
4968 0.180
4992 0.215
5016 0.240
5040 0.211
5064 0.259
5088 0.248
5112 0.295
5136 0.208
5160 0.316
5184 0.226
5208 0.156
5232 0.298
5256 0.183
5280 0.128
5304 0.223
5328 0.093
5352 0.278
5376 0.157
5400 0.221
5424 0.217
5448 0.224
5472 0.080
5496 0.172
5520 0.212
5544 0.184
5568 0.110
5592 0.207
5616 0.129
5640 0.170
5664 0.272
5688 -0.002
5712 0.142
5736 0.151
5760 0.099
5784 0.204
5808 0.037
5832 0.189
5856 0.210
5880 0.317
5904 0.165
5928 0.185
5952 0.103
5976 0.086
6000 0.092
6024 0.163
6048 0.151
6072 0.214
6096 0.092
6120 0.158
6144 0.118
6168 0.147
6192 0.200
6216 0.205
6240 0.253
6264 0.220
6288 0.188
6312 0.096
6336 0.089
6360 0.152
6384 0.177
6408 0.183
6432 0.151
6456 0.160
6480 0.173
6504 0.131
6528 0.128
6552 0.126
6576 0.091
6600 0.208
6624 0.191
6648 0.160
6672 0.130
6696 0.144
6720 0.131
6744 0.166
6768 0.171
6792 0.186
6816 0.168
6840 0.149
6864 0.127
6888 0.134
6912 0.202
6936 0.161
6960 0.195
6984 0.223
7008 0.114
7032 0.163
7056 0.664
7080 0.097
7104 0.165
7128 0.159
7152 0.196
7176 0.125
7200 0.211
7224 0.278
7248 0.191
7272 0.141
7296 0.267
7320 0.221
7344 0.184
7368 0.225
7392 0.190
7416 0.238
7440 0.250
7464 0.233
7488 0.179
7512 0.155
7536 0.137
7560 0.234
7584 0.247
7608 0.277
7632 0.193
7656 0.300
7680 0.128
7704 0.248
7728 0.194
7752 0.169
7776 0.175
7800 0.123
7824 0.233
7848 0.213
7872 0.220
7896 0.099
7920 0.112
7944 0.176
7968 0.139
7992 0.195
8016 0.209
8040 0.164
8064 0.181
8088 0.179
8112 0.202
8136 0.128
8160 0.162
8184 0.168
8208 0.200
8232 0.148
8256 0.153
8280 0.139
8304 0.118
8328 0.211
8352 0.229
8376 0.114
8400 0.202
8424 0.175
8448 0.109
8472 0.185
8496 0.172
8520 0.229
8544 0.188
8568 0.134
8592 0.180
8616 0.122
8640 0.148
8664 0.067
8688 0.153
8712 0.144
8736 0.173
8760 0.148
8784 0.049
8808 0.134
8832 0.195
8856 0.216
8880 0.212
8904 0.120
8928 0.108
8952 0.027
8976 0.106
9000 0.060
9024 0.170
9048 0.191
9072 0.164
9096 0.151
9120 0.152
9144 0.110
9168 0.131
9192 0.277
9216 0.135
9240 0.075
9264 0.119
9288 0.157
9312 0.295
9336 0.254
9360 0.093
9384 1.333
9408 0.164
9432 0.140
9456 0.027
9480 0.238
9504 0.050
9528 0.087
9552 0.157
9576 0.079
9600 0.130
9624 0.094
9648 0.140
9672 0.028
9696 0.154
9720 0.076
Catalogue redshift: 0.89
